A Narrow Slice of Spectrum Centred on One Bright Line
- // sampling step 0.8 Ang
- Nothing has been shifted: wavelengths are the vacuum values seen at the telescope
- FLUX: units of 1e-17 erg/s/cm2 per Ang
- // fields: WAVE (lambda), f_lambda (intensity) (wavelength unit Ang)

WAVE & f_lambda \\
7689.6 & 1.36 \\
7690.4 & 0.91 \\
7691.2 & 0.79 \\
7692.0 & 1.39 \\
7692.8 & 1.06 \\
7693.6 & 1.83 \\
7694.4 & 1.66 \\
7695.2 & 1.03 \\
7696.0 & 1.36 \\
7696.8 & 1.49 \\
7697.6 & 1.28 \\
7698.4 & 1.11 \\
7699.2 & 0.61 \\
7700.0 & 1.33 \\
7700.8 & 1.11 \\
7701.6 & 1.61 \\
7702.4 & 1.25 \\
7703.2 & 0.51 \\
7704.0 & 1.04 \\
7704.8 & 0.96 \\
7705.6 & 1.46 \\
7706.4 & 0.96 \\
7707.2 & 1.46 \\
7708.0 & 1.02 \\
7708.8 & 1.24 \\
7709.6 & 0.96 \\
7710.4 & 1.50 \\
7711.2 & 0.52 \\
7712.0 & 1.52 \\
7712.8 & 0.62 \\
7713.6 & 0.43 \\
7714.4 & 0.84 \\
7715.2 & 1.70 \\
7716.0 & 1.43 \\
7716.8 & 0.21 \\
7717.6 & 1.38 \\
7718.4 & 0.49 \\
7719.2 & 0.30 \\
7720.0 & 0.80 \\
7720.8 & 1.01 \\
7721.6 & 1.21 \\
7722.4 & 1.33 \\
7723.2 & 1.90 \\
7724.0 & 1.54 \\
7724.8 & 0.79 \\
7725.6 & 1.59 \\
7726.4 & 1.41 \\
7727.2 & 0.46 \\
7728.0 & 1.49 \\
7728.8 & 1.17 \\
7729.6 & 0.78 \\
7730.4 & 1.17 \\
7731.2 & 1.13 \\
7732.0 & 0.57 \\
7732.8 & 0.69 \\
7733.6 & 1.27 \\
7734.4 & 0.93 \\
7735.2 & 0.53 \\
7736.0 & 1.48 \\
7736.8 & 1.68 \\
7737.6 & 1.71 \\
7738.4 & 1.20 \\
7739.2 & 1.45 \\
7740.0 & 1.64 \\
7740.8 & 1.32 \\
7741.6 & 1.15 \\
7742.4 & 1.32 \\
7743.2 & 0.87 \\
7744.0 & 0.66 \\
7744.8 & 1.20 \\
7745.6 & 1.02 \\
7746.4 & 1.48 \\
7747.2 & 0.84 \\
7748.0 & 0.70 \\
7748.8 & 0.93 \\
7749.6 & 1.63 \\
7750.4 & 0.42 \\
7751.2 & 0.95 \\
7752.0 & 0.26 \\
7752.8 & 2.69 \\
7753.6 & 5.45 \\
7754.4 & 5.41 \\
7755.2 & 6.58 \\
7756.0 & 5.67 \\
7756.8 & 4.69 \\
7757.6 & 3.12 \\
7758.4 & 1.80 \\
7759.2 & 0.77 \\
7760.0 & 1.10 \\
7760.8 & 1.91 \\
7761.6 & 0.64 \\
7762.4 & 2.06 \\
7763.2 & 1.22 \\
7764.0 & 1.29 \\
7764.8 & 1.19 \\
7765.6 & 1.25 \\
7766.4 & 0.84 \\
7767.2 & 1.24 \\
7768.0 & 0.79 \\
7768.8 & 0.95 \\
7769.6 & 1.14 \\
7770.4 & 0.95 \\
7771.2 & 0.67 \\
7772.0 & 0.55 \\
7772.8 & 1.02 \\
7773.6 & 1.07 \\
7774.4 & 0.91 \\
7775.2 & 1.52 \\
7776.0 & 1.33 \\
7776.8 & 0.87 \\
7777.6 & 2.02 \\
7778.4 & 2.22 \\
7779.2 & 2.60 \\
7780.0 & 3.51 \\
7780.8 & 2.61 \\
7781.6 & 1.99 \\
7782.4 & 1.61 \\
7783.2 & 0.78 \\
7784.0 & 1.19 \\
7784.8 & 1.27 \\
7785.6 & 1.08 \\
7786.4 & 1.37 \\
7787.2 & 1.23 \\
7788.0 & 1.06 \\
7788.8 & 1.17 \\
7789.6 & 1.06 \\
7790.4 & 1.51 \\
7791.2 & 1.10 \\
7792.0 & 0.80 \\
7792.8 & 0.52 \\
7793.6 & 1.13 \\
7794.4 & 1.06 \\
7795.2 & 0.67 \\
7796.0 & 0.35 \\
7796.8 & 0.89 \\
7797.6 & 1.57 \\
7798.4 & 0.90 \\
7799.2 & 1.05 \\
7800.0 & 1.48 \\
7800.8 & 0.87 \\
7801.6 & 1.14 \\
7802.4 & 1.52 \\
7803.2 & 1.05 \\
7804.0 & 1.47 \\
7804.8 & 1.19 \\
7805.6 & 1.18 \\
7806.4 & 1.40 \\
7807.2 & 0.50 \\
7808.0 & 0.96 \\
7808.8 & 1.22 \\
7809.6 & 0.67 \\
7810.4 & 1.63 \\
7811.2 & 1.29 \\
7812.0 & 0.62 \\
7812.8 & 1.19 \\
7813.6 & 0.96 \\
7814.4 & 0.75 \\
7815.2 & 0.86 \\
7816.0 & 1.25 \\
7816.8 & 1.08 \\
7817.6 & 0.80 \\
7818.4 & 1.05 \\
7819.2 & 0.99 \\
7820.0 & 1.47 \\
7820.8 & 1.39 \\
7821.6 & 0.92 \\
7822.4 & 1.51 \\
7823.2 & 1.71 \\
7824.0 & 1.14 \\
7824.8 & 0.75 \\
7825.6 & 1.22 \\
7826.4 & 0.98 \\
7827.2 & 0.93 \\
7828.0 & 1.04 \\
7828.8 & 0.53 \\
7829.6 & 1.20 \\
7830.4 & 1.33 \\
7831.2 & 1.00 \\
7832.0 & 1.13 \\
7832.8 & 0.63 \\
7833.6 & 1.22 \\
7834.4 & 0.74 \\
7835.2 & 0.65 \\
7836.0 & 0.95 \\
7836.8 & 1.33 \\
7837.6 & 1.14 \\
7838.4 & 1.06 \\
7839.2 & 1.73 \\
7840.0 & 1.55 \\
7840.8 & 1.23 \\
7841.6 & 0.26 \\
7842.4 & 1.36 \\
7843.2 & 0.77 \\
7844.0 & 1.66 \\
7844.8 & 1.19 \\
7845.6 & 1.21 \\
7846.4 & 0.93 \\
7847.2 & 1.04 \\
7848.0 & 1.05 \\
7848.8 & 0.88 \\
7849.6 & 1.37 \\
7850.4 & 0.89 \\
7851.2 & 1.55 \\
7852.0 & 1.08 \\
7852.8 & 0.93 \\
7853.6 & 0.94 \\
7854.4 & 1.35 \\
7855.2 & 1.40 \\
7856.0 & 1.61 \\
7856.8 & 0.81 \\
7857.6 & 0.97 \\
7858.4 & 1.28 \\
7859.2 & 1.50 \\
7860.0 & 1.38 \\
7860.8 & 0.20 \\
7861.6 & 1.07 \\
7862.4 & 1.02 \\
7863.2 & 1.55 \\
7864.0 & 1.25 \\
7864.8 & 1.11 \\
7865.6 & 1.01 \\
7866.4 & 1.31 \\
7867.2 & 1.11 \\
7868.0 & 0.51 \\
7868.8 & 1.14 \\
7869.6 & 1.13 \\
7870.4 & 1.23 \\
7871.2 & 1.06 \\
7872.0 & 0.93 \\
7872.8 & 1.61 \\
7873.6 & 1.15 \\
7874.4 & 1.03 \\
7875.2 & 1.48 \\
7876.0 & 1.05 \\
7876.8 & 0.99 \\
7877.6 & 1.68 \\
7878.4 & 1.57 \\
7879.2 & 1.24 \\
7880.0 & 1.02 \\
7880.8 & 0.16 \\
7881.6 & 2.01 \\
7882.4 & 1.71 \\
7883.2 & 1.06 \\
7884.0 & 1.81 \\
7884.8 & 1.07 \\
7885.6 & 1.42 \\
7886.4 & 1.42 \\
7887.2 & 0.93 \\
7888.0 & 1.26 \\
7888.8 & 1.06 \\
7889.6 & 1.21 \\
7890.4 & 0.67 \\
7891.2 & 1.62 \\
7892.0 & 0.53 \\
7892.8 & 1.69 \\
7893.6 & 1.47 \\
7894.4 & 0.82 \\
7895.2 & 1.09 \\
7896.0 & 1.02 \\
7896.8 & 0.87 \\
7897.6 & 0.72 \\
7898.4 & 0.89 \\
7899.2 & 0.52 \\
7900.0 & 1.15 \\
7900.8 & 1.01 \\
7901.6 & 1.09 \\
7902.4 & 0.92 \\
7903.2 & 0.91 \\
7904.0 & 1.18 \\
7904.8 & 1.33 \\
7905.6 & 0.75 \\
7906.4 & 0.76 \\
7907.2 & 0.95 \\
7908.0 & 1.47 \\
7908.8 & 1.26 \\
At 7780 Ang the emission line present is [N II] 6583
